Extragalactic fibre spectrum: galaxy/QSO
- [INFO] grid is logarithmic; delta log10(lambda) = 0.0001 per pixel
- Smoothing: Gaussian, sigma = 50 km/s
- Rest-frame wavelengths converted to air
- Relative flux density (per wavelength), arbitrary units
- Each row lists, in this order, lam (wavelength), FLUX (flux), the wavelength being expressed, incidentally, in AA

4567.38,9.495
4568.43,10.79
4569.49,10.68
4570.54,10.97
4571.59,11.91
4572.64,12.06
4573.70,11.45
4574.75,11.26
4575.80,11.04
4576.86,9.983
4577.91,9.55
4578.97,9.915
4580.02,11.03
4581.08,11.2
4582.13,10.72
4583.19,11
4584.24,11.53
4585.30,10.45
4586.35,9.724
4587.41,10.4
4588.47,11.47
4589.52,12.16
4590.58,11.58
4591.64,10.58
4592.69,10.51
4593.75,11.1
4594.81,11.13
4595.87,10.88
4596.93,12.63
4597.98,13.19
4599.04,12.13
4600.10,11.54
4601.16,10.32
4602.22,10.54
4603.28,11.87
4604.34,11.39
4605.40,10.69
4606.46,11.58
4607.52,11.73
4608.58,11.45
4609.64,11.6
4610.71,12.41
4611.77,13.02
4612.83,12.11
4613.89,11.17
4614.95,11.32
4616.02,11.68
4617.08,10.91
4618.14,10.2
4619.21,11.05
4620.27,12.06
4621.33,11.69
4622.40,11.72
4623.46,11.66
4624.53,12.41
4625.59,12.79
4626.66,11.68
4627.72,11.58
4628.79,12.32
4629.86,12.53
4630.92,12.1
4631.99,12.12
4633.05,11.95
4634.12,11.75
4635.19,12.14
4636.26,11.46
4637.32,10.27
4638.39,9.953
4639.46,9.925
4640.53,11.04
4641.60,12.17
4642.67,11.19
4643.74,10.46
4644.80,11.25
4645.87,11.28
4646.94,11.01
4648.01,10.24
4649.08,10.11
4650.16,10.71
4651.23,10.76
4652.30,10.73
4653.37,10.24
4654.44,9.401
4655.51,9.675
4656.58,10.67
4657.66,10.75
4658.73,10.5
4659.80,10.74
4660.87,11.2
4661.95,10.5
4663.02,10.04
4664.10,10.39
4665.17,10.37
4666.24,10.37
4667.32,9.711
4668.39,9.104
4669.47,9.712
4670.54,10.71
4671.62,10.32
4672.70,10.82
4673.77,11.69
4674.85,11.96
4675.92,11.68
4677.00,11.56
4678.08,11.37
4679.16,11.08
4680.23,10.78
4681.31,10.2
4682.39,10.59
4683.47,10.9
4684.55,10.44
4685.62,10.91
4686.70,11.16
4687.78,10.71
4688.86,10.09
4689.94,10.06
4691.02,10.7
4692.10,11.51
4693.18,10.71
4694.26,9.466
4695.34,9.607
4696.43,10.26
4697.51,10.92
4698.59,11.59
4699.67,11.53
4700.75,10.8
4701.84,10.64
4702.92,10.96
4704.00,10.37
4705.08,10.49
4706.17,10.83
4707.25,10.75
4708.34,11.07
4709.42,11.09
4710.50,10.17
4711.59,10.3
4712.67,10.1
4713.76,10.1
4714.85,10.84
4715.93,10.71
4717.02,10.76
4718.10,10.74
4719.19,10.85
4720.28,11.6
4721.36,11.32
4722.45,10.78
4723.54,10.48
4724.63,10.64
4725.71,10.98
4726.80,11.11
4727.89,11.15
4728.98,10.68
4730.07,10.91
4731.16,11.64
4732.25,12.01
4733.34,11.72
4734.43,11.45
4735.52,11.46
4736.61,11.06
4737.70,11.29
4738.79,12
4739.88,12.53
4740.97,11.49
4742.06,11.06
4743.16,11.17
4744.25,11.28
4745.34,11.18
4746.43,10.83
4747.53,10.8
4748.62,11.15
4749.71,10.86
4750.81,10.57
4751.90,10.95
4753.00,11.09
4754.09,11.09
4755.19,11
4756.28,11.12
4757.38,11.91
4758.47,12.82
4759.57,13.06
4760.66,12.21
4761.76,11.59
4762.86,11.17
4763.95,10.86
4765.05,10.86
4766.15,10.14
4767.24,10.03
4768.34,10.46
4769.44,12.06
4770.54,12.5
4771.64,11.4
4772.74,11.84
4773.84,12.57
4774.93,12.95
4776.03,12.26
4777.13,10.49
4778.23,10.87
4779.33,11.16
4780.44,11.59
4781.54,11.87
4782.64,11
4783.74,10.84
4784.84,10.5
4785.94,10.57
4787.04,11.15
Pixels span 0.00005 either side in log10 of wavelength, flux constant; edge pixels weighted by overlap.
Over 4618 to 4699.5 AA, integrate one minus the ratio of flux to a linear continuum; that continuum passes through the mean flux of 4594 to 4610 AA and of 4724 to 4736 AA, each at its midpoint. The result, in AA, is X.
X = 3.4 AA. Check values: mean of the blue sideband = 11.5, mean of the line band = 10.9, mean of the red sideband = 11.2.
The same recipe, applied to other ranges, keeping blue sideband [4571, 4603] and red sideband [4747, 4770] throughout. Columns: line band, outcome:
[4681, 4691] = 0.5 AA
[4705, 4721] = 0.7 AA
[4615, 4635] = -1.2 AA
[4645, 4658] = 0.8 AA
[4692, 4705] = 0.6 AA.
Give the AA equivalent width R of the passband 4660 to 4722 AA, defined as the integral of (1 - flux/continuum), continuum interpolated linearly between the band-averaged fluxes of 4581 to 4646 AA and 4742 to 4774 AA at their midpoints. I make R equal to 3.7 AA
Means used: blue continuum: 11.4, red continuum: 11.3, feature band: 10.7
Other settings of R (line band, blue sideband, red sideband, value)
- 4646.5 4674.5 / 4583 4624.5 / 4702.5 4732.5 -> 1.8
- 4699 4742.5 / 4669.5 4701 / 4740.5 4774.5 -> 0.2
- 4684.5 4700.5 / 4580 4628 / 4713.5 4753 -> 0.8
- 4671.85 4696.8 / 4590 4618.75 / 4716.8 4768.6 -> 1.2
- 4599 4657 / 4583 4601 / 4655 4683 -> -1.7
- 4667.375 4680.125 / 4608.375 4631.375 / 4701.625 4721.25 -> 0.3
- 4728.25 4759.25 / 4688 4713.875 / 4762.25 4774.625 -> -0.8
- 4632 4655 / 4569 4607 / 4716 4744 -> 0.6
